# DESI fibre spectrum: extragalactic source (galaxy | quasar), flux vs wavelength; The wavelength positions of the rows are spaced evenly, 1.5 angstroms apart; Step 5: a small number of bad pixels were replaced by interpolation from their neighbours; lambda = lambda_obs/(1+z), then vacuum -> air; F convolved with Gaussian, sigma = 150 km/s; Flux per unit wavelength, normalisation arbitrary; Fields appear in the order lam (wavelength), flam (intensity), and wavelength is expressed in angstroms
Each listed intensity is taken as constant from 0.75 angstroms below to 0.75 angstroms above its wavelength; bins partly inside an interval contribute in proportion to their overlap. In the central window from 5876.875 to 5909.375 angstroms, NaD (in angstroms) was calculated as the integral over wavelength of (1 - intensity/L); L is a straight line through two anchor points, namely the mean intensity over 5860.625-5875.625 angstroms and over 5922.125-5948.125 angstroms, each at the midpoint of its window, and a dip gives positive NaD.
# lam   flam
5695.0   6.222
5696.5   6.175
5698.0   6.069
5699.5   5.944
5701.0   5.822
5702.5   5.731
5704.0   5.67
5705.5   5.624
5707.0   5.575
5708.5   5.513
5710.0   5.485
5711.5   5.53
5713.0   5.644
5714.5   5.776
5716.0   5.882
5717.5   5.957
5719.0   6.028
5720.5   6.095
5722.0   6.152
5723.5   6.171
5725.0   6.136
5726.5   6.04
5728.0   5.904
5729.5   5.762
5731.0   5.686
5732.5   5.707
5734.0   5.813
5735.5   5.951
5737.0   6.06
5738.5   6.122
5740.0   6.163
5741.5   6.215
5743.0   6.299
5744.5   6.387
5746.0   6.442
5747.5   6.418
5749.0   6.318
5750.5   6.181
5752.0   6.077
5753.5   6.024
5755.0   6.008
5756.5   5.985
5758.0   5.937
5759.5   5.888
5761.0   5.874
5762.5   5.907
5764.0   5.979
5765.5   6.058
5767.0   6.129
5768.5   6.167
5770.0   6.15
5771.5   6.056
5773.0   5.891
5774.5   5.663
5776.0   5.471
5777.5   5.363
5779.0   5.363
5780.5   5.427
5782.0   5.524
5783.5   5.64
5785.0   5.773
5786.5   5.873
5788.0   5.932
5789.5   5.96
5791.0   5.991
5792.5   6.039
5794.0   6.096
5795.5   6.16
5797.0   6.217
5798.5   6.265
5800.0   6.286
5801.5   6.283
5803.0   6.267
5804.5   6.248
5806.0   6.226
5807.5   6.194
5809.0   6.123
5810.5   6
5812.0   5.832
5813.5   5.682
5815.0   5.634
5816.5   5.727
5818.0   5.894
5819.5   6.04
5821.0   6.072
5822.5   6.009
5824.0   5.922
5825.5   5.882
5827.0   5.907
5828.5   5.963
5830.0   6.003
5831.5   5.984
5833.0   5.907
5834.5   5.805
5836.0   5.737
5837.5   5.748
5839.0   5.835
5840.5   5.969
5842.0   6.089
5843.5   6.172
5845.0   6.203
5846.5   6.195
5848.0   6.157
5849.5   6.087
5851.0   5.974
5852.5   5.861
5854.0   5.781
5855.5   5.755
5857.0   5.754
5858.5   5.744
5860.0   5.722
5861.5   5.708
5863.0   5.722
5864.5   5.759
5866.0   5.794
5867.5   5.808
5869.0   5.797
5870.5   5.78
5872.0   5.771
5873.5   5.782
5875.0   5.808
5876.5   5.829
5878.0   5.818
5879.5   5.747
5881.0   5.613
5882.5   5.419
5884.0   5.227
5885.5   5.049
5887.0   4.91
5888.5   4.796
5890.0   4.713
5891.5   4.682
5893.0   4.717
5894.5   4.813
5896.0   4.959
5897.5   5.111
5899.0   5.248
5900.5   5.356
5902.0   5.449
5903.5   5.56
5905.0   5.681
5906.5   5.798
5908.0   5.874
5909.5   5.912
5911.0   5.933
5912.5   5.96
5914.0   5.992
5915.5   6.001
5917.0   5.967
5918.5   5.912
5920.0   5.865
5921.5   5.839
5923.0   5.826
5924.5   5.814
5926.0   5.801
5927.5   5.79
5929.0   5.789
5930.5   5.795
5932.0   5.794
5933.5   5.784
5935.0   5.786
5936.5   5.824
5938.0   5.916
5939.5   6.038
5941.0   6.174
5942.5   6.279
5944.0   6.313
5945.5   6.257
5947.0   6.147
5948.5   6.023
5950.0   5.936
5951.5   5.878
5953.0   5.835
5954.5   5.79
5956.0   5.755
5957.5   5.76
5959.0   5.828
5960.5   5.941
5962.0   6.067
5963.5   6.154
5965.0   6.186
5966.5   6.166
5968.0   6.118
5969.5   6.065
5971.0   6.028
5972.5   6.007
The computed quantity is 3.1 angstroms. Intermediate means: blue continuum 5.77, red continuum 5.95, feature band 5.28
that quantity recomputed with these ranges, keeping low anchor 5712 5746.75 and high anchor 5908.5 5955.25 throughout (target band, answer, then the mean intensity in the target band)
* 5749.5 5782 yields 0.6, 5.88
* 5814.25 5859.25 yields 0.3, 5.93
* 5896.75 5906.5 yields 0.8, 5.43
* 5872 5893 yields 2.2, 5.33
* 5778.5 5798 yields 0.4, 5.86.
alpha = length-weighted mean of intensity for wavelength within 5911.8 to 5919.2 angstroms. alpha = 5.97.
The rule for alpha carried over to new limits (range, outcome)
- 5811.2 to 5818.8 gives 5.76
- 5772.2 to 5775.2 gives 5.78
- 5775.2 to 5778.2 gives 5.42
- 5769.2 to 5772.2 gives 6.1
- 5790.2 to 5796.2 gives 6.07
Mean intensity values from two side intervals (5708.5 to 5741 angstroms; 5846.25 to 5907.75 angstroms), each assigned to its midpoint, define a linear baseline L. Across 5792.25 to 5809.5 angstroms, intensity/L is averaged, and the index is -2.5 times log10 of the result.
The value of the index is -0.09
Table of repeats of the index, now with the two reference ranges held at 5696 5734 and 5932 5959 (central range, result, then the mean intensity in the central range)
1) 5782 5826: -0.02 mag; 6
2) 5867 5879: 0.02 mag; 5.8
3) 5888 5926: 0.08 mag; 5.52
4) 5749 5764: -0.03 mag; 6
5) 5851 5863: 0.03 mag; 5.77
